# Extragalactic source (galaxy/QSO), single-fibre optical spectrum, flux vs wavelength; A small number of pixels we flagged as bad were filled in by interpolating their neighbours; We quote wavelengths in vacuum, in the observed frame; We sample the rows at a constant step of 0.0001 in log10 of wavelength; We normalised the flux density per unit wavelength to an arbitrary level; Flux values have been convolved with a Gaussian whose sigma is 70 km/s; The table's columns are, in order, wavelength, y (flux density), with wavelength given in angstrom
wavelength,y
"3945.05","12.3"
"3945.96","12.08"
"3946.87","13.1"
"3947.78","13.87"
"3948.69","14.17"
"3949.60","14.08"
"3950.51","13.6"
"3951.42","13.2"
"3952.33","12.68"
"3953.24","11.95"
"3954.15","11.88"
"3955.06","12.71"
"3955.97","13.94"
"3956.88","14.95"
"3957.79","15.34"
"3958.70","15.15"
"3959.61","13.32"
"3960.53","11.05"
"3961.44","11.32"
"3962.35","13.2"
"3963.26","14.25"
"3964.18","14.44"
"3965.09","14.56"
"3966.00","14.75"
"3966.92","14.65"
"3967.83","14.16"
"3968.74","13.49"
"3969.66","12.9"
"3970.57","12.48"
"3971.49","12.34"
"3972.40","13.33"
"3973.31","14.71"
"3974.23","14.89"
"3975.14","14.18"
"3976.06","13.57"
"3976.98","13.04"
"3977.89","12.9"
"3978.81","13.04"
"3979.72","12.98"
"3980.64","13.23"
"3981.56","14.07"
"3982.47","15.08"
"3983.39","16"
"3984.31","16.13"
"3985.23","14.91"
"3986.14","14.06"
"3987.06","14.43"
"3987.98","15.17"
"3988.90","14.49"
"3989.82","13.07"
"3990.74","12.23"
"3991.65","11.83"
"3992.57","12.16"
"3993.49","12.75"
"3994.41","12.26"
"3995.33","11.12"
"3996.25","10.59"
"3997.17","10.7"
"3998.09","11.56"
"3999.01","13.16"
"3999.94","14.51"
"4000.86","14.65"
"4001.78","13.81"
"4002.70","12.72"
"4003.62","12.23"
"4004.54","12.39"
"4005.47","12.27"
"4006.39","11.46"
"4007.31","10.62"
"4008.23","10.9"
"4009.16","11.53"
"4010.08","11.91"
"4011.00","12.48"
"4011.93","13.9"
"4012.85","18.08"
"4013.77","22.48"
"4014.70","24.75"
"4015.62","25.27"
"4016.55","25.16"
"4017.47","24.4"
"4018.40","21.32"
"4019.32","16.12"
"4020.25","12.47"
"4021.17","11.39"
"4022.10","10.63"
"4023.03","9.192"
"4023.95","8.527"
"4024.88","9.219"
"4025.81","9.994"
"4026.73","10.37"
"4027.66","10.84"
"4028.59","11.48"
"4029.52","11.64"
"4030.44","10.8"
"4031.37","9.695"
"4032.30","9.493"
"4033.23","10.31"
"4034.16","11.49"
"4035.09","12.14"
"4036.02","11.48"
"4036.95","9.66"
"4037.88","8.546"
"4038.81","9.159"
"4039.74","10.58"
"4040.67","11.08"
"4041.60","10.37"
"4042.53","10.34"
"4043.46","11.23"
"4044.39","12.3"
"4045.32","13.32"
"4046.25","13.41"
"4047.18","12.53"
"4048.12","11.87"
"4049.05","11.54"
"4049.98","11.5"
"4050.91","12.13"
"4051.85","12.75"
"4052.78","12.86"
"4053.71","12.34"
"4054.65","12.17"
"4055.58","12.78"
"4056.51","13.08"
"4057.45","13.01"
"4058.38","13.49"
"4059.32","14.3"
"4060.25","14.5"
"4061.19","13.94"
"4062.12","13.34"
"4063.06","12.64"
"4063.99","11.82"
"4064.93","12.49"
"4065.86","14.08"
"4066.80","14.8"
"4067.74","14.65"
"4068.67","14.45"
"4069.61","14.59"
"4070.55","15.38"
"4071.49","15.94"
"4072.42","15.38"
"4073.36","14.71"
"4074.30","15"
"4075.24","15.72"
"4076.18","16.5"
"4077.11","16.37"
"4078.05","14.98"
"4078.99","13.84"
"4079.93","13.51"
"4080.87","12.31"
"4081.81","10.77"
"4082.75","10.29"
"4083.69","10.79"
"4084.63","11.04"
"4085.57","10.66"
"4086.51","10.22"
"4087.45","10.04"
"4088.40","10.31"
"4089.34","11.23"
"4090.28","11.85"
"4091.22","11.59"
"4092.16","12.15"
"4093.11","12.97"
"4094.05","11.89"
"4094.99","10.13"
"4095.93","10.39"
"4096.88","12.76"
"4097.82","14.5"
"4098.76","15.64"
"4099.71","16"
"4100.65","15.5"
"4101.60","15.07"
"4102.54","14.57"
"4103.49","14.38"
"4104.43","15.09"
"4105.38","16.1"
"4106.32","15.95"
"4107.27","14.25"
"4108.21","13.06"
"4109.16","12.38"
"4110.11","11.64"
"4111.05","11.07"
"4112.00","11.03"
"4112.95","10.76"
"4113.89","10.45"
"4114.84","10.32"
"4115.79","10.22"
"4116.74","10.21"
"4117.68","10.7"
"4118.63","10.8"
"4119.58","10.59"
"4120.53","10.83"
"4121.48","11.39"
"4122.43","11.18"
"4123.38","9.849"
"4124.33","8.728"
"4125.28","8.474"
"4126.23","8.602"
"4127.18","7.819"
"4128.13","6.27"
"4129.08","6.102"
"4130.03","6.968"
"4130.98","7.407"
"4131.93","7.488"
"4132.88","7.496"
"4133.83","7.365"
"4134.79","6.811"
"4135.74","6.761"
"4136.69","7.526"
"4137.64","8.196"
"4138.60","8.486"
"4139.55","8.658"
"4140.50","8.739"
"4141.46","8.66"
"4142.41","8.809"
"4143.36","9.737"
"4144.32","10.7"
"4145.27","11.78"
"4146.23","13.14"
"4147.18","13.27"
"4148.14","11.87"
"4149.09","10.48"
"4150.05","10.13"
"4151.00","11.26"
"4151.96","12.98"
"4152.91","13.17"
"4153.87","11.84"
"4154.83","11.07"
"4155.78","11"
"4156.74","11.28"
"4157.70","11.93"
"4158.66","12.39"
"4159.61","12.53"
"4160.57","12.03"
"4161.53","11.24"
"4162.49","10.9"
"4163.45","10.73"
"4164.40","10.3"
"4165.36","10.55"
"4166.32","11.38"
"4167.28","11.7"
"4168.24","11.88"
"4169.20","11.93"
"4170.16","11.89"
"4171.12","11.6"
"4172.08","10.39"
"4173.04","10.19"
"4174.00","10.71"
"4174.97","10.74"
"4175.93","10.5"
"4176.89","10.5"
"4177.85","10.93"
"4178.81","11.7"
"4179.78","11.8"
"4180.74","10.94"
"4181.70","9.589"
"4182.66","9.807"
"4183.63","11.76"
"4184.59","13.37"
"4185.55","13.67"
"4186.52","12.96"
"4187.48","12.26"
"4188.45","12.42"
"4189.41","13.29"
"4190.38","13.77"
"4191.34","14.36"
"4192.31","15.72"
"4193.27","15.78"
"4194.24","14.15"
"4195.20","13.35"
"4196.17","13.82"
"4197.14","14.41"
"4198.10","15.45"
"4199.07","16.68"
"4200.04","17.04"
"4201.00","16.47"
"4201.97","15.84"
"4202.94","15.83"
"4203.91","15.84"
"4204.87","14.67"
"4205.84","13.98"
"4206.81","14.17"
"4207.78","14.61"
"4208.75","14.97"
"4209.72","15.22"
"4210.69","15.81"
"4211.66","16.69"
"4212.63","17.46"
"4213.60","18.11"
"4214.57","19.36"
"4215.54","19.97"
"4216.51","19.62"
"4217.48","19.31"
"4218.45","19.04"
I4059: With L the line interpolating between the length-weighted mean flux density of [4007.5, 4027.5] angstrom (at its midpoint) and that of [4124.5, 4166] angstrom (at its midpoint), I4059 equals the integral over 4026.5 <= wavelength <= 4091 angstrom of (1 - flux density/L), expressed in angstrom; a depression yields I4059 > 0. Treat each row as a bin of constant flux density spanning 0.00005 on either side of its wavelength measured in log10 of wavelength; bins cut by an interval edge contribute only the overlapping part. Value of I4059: 4.5 angstrom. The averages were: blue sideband 15.1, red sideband 9.84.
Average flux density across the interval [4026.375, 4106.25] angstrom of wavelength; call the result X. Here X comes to 12.6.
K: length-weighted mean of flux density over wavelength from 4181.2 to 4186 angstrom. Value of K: 11.6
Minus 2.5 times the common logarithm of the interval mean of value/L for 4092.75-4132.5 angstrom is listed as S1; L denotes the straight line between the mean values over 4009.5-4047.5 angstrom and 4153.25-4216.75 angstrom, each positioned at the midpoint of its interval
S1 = 0.16 mag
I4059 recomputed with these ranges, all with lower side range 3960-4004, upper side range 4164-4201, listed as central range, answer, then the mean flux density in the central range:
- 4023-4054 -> 5.00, 11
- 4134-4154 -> 4.11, 10.1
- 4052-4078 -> -2.11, 14.1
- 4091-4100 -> 0.09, 12.8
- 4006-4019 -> -4.13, 17.5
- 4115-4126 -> 2.20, 10.2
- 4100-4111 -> -1.20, 14.3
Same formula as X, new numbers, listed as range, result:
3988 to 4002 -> 12.7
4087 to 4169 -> 11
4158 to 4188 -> 11.4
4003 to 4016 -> 14.9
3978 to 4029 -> 13.9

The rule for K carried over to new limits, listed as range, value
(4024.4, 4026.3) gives 9.62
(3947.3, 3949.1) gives 14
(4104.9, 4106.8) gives 16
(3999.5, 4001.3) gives 14.6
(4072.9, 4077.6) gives 15.7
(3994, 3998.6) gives 11.3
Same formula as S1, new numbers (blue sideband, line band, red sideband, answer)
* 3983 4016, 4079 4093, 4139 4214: 0.17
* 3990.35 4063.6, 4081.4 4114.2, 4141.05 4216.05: 0.03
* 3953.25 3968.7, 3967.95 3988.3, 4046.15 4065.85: -0.03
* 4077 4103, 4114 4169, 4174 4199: 0.25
